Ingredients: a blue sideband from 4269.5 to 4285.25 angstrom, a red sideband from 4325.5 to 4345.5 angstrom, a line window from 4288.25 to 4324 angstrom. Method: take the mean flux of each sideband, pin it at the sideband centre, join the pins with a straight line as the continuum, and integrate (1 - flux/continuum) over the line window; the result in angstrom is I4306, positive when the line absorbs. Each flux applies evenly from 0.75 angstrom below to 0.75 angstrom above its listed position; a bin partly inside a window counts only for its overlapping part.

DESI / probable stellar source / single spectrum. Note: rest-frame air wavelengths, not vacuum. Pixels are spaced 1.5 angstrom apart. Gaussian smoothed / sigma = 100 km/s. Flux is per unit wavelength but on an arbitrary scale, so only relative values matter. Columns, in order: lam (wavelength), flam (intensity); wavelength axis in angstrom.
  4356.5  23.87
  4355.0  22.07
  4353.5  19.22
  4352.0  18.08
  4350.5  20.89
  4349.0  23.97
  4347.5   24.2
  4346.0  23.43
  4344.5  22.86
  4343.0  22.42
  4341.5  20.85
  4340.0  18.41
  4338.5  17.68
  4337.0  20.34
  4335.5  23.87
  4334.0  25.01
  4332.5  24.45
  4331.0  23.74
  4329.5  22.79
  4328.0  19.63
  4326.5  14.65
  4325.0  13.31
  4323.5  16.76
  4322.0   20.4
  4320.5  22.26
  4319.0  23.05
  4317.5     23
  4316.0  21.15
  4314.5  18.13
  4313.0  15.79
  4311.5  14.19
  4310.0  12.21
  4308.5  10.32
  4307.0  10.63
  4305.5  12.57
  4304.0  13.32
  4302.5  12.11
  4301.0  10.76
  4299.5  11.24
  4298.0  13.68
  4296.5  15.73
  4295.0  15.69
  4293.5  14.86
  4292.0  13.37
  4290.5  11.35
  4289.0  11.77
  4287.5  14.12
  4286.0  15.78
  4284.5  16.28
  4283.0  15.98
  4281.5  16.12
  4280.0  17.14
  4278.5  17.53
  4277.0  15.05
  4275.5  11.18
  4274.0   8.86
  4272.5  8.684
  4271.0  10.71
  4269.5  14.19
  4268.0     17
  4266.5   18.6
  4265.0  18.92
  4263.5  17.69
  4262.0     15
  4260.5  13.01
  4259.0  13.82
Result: 4.91 angstrom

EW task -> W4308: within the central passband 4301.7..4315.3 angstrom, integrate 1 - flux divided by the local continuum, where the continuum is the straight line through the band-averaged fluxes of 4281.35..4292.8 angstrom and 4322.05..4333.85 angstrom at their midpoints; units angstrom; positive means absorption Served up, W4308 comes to 3.07 angstrom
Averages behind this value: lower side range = 14.3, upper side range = 19.7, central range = 13.3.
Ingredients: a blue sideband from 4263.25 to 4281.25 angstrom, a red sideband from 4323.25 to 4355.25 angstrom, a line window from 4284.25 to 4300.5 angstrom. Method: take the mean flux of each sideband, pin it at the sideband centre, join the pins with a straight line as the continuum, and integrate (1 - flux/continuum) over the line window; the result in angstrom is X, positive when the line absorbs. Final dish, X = 2.6 angstrom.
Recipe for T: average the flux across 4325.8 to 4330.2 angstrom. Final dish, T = 19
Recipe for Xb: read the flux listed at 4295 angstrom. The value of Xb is 15.69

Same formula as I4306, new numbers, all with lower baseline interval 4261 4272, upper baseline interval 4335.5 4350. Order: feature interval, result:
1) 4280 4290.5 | 1.4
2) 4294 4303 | 2.4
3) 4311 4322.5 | -0.1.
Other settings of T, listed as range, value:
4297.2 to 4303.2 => 12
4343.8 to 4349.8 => 23.6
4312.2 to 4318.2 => 19.4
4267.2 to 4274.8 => 11.9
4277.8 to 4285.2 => 16.6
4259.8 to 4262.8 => 14.1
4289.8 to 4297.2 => 14.2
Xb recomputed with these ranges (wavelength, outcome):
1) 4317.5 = 23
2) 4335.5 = 23.87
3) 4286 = 15.78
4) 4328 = 19.63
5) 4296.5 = 15.73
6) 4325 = 13.31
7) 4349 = 23.97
